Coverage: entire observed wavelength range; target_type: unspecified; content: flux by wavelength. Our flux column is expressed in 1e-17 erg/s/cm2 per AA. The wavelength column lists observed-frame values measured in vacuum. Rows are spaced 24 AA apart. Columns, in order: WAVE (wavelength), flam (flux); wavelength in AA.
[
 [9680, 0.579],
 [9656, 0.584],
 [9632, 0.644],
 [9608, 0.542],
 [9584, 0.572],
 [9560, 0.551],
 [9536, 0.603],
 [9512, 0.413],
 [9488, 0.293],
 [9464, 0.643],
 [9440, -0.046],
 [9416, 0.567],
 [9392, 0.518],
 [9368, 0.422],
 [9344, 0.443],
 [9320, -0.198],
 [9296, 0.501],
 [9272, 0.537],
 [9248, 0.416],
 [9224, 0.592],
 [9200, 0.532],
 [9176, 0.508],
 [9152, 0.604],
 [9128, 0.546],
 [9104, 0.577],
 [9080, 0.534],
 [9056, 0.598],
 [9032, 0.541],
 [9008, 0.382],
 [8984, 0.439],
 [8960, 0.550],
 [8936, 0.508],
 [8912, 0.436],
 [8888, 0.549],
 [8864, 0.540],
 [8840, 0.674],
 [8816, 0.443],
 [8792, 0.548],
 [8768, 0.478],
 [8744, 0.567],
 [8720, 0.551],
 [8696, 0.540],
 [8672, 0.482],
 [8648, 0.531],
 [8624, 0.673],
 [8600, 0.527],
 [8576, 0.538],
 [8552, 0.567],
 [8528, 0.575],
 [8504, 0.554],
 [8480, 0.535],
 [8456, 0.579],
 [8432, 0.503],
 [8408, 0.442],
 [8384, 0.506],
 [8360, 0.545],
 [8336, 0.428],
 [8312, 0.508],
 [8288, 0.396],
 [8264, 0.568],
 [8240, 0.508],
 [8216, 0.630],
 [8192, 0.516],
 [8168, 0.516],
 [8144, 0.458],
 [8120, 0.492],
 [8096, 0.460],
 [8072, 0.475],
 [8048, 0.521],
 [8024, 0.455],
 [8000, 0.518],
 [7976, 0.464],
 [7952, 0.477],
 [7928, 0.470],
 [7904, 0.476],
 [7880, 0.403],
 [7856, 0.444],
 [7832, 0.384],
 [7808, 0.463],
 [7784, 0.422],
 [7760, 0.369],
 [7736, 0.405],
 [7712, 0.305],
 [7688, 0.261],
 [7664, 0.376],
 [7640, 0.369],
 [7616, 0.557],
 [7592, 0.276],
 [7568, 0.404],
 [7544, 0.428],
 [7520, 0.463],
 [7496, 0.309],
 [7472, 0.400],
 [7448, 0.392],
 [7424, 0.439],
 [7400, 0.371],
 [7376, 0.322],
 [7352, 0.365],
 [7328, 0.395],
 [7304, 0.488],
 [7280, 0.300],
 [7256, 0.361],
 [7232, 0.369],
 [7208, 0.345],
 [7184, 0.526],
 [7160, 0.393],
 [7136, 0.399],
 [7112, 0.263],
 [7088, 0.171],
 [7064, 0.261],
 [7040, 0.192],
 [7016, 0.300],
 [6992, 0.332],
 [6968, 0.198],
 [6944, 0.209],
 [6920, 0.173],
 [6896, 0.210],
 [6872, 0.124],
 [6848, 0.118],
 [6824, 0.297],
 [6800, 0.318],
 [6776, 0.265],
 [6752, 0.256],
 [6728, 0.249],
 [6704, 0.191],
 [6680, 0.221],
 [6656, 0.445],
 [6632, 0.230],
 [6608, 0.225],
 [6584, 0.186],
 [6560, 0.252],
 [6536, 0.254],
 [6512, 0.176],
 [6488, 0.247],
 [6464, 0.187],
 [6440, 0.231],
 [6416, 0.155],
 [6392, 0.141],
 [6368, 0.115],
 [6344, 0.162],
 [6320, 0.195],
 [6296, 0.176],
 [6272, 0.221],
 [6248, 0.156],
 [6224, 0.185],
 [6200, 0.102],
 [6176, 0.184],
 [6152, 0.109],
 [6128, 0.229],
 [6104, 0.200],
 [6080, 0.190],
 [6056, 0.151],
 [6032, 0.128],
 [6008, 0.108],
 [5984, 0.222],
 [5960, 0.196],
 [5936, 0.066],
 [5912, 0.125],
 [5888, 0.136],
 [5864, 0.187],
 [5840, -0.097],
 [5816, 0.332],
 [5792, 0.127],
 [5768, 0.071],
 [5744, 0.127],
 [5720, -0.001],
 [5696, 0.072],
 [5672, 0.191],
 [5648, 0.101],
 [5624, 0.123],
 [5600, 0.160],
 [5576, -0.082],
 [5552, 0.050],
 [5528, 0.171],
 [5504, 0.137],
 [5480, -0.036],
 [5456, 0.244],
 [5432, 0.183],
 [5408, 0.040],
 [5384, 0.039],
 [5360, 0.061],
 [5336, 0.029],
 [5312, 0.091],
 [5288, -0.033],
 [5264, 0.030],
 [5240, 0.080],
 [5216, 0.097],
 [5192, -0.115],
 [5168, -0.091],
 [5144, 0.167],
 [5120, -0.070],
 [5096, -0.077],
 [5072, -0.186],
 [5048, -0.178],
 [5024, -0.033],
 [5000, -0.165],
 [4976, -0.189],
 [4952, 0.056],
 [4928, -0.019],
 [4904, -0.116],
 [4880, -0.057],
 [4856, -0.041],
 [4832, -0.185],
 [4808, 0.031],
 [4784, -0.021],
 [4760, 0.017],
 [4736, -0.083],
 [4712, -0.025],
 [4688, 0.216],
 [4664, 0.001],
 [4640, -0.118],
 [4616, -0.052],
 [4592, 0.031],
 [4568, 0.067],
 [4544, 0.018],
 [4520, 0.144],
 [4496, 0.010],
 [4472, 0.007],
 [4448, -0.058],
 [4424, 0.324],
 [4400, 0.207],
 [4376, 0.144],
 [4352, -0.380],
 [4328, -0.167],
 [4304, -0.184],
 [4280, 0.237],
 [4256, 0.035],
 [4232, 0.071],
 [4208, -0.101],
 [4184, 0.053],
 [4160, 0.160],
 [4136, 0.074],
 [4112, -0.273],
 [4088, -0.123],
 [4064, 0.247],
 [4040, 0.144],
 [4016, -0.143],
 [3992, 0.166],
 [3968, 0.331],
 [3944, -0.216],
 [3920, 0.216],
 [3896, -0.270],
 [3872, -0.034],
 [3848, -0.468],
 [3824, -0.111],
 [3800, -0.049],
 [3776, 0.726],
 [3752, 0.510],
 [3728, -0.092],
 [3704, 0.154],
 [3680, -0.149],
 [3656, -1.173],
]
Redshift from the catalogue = 0.788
